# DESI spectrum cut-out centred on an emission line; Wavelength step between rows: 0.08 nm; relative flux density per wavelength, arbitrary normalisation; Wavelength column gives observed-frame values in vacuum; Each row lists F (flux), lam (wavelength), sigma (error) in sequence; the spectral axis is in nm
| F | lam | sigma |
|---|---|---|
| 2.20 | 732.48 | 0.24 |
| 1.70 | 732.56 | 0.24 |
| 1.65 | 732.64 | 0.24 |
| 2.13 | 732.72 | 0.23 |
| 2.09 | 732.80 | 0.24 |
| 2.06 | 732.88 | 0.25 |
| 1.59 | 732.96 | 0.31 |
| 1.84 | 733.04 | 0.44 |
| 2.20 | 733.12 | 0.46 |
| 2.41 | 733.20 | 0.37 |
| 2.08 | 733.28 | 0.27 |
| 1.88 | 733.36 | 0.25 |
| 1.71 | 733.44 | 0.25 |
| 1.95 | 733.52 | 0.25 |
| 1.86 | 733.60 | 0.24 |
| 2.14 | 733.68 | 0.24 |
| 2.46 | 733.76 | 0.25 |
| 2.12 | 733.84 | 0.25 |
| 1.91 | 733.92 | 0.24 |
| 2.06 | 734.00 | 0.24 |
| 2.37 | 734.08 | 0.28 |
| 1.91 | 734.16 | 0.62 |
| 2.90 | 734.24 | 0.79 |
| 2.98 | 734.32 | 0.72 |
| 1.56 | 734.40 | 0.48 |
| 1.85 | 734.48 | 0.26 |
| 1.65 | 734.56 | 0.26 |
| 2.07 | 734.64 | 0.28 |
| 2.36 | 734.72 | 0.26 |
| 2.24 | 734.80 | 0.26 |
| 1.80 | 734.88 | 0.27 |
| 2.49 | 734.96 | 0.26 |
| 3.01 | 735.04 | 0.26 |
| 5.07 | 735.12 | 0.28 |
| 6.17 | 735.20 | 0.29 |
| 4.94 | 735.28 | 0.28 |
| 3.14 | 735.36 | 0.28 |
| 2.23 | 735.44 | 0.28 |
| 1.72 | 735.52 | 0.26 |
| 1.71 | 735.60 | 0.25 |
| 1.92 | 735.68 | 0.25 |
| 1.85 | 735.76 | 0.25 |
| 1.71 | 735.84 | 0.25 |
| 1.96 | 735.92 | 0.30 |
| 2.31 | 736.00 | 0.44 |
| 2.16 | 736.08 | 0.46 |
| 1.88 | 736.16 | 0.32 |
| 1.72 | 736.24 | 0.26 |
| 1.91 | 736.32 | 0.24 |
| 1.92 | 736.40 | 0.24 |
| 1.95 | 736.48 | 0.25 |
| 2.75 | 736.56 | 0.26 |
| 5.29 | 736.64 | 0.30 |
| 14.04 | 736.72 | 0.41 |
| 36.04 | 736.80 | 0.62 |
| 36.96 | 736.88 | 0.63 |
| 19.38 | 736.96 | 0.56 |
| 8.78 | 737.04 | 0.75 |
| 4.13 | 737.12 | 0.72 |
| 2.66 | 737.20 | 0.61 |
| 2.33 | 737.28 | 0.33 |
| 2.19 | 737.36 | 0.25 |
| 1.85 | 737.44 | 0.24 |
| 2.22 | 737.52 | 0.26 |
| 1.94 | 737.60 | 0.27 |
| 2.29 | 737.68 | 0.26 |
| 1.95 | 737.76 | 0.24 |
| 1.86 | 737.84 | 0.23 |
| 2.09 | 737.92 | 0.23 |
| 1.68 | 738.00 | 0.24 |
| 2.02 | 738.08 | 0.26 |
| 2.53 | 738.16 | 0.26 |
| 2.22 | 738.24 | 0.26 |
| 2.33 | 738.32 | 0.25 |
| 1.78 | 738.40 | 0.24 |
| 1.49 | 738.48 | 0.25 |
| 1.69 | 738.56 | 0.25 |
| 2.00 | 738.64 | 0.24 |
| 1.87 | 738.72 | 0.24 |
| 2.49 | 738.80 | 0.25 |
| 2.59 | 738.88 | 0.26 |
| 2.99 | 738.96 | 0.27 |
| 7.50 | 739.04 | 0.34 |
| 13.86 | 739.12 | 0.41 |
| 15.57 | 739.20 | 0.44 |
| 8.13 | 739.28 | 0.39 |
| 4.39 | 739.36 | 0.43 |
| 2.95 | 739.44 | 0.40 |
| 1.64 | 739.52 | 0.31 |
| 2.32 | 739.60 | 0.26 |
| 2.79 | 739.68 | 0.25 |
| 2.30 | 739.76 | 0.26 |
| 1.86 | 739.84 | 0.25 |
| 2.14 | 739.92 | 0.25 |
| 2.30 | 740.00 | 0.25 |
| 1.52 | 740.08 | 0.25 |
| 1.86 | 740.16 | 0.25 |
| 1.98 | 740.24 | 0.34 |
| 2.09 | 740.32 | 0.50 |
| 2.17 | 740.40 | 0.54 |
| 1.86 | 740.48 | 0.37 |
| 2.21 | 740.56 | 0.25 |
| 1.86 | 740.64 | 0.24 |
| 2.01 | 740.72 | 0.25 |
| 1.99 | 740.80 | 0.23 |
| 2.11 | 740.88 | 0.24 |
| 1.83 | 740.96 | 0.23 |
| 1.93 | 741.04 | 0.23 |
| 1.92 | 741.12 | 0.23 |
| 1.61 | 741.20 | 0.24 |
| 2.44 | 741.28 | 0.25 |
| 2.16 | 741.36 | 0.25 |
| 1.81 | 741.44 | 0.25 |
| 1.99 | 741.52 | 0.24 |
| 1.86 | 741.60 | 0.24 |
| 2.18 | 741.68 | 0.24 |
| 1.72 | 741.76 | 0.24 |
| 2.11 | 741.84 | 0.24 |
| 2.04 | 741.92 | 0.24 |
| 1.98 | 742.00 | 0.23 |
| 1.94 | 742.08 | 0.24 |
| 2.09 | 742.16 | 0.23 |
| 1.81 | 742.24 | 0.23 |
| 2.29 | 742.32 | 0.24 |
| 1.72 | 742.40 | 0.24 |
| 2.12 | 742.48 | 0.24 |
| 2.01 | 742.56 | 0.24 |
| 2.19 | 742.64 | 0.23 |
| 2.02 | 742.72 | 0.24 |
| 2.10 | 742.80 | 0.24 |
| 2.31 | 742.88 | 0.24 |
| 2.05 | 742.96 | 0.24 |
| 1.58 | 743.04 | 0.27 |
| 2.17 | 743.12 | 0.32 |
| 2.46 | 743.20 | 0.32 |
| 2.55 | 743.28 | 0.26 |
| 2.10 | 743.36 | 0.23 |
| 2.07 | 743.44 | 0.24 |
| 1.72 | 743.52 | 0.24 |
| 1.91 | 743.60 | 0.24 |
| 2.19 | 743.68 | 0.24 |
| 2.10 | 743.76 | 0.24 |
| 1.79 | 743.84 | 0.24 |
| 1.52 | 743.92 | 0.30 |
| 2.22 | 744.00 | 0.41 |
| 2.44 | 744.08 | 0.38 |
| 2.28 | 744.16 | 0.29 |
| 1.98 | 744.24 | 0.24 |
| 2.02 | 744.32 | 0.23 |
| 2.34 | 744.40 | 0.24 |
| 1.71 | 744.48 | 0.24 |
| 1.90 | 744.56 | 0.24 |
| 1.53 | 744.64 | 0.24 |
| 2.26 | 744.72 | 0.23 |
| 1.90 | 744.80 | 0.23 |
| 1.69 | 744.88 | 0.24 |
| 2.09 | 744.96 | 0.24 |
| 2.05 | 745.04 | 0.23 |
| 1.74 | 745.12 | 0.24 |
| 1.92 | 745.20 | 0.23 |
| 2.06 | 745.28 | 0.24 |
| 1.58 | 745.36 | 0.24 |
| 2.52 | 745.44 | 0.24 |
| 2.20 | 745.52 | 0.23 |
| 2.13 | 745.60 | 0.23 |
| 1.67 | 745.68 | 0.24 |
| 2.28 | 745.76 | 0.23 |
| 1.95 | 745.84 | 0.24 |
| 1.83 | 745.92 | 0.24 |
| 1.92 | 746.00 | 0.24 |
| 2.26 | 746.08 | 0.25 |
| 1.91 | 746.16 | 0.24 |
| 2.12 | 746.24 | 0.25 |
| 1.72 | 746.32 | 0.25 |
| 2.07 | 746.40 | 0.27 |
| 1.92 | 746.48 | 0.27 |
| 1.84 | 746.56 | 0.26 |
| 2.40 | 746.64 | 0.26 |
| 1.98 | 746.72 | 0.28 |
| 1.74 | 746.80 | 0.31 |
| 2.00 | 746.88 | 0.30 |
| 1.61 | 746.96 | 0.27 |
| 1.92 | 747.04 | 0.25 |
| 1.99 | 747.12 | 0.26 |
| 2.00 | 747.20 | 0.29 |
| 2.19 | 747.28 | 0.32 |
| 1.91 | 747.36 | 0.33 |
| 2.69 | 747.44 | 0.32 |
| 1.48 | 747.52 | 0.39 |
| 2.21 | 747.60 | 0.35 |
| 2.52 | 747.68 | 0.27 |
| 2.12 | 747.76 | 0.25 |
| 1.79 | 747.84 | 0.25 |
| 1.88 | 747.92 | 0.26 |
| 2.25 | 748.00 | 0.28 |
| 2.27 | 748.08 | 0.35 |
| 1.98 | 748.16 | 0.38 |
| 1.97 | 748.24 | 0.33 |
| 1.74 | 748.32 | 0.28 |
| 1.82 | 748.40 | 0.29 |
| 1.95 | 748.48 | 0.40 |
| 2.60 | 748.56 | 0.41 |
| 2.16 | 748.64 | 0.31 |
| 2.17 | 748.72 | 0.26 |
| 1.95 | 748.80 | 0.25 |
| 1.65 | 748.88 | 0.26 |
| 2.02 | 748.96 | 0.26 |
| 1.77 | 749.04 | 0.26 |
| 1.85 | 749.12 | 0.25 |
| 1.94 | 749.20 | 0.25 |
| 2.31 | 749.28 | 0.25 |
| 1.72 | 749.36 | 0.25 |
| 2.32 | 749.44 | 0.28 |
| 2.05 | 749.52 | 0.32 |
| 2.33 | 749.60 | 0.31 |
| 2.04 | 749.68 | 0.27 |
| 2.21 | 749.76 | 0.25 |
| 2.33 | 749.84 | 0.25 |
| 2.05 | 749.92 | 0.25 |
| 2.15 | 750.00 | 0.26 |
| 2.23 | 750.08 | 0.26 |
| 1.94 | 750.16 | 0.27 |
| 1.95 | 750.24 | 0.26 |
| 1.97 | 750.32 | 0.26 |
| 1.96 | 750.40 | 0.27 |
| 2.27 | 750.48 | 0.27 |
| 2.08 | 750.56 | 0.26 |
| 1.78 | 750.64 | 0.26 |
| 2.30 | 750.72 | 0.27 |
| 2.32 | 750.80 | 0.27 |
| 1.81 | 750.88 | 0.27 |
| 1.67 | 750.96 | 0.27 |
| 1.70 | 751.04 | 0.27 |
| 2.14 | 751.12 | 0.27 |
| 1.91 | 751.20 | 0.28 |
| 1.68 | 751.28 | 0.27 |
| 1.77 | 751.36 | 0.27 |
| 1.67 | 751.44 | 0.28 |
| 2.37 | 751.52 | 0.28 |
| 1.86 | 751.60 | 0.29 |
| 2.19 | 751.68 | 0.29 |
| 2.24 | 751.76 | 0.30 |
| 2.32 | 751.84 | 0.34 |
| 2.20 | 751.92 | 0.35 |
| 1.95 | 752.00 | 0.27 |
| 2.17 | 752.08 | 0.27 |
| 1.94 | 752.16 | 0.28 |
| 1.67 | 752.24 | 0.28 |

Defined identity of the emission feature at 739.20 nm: [N II]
